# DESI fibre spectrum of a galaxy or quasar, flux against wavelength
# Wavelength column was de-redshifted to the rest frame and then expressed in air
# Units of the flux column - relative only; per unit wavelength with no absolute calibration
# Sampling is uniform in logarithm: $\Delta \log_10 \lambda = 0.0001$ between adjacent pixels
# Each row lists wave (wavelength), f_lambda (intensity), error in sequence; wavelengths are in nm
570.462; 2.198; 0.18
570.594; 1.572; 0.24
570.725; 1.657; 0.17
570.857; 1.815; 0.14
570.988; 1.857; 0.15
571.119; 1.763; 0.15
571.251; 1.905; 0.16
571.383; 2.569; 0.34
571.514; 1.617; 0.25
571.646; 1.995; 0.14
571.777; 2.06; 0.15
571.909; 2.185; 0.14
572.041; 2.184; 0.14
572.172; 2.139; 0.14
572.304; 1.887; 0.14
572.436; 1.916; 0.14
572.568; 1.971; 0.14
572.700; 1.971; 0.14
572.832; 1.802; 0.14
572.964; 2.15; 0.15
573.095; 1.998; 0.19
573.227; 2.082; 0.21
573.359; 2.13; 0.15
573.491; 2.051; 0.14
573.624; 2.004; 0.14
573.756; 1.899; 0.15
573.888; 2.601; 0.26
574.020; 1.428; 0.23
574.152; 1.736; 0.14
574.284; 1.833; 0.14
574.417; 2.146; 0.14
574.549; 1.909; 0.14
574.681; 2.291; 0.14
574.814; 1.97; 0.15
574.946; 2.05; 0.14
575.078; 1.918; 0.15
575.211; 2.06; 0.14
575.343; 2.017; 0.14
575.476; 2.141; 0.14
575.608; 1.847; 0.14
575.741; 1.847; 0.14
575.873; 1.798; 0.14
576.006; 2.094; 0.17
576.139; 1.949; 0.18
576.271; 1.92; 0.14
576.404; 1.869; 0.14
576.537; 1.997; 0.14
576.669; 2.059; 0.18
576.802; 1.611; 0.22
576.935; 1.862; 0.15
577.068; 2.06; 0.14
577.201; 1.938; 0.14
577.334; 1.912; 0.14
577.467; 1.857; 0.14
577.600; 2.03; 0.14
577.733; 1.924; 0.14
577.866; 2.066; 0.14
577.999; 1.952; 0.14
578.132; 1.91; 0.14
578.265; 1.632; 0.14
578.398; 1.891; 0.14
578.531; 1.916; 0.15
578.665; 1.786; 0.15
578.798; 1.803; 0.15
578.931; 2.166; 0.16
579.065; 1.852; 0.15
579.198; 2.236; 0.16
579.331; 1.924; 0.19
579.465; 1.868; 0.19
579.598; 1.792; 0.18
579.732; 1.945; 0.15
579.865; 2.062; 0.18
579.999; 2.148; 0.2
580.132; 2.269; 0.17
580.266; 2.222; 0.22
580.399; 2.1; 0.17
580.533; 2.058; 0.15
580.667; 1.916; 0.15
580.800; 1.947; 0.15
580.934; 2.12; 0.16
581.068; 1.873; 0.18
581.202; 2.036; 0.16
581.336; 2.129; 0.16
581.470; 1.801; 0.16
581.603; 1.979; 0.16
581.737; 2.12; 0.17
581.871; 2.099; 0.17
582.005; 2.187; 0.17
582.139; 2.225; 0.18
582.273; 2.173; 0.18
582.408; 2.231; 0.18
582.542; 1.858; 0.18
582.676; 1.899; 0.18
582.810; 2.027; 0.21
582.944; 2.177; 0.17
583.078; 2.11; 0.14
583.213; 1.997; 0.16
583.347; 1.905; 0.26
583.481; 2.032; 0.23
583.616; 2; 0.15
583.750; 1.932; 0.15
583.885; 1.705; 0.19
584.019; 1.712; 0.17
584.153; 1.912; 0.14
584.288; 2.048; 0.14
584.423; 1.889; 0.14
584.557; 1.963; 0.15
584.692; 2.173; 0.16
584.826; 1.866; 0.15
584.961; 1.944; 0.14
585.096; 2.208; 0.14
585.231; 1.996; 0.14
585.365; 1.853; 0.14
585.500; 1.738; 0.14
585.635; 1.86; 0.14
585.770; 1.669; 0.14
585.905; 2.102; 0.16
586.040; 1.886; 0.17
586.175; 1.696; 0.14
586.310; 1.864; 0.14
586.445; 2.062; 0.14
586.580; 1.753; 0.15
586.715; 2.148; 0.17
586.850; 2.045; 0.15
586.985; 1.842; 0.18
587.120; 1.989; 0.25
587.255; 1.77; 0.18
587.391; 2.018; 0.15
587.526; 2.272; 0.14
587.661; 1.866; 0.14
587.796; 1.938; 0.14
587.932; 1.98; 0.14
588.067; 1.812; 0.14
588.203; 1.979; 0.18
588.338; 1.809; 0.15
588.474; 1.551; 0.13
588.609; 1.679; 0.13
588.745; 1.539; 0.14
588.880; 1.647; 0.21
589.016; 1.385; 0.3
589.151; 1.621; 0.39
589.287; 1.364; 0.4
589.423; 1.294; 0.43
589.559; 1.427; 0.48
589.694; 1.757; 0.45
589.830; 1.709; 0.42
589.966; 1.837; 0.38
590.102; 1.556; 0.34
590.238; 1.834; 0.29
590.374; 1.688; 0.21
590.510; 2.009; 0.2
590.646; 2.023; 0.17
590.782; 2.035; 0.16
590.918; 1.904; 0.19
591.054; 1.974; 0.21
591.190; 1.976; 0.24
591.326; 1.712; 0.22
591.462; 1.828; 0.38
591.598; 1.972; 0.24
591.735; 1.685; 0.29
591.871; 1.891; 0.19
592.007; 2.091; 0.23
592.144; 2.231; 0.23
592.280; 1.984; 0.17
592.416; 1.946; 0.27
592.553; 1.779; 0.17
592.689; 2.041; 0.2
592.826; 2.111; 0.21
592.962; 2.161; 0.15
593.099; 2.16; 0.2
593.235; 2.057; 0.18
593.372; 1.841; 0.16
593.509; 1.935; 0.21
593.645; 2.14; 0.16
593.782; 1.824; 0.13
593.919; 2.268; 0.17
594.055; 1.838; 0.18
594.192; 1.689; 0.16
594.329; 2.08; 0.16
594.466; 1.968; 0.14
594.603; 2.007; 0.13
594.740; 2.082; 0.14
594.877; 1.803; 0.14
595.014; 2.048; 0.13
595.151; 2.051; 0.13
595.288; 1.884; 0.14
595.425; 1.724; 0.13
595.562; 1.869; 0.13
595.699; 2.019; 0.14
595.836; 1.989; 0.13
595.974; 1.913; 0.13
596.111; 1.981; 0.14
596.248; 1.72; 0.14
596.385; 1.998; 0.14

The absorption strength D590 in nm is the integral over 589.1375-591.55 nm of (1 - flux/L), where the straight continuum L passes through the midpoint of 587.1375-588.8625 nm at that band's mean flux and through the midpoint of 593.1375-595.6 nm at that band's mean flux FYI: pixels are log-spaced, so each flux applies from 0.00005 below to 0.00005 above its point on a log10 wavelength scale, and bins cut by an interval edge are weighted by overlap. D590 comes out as 0.17 nm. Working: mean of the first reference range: 1.85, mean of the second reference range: 1.95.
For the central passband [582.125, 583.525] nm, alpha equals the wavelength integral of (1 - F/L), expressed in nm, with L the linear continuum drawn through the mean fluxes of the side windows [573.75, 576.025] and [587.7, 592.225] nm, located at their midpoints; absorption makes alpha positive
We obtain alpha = -0.13 nm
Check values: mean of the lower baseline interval 1.98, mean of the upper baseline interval 1.78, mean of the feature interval 2.05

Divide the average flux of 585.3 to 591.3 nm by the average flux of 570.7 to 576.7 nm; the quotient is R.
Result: 0.91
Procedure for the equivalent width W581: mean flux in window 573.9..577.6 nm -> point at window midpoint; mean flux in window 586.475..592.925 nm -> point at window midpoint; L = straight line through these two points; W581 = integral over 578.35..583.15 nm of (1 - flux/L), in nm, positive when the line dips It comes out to -0.31 nm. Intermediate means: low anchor 1.94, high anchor 1.84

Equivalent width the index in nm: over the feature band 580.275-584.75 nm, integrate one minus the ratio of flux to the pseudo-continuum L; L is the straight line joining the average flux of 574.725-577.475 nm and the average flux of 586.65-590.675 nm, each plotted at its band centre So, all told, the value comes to -0.37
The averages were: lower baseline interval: 1.95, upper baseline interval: 1.78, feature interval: 2.01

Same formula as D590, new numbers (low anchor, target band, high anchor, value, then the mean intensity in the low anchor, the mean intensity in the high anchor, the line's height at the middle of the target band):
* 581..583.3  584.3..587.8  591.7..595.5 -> 0.15 nm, 2.05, 1.98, 2.03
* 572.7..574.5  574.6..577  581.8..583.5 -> 0.06 nm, 1.99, 2.07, 2.01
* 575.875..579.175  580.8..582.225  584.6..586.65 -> -0.10 nm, 1.92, 1.91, 1.92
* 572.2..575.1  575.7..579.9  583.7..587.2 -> 0.09 nm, 1.99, 1.92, 1.97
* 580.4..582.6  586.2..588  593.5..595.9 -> 0.05 nm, 2.05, 1.96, 2.01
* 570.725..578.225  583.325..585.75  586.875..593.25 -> -0.05 nm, 1.97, 1.85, 1.89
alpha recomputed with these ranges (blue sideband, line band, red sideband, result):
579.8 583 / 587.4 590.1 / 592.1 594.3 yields 0.419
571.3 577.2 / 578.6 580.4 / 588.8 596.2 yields -0.046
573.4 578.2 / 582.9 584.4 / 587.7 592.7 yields -0.065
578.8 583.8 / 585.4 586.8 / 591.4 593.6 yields 0.093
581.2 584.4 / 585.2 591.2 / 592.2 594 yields 0.599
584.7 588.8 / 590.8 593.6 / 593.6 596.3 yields -0.056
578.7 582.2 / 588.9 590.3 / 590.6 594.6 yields 0.286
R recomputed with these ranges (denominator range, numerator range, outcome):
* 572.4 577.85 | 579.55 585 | 1.02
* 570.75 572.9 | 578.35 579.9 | 0.98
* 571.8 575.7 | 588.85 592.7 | 0.89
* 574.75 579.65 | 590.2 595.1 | 1.02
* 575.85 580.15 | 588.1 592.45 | 0.92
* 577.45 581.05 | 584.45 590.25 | 0.92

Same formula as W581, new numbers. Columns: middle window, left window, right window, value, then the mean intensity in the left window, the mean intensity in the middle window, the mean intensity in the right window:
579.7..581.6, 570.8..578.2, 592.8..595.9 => -0.07 nm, 1.97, 2.05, 1.98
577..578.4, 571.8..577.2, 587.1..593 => 0.02 nm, 1.98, 1.93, 1.83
